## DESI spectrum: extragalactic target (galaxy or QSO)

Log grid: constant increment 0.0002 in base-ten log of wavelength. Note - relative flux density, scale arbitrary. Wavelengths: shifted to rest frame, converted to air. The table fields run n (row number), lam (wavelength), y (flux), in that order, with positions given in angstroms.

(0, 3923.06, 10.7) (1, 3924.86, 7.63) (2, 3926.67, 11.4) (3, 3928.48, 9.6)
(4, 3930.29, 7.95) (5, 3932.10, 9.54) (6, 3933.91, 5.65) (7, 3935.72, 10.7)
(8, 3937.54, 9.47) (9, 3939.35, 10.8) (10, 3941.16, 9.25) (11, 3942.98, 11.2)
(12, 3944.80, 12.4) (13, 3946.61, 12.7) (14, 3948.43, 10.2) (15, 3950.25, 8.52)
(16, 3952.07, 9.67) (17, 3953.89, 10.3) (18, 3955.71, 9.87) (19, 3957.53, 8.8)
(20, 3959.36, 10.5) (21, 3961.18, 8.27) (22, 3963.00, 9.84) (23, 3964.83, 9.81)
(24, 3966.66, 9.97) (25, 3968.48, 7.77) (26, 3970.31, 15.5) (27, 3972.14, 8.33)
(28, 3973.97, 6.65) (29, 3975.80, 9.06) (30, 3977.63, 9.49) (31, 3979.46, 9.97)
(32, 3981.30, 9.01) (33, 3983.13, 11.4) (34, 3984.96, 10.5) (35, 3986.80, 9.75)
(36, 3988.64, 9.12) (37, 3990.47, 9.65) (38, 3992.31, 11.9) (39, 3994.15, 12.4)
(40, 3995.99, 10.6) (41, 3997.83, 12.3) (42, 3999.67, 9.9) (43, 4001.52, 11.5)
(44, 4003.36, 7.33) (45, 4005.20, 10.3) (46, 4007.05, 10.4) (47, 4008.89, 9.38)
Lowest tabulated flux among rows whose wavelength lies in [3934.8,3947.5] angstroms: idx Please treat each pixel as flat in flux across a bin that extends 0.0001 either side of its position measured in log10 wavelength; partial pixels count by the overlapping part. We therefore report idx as 9.25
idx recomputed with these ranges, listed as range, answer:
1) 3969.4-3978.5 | 6.65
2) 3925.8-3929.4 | 9.6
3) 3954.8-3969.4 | 7.77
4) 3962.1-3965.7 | 9.81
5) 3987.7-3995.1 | 9.12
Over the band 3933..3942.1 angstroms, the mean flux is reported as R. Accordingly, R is 9.18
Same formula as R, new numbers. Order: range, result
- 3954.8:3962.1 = 9.37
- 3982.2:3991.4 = 10.1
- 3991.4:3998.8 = 11.8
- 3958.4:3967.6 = 9.67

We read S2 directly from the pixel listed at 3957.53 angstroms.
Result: 8.8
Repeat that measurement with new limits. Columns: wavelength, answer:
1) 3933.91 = 5.65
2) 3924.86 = 7.63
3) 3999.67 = 9.9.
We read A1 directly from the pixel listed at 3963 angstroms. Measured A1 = 9.84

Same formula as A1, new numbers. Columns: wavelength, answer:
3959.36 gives 10.5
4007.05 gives 10.4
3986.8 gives 9.75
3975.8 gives 9.06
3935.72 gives 10.7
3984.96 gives 10.5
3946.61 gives 12.7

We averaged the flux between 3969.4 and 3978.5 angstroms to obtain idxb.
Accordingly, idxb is 9.8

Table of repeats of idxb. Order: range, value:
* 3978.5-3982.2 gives 9.48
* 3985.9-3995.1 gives 10.6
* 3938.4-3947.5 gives 11.3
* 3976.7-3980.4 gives 9.71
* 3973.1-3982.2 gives 8.84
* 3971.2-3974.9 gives 7.55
